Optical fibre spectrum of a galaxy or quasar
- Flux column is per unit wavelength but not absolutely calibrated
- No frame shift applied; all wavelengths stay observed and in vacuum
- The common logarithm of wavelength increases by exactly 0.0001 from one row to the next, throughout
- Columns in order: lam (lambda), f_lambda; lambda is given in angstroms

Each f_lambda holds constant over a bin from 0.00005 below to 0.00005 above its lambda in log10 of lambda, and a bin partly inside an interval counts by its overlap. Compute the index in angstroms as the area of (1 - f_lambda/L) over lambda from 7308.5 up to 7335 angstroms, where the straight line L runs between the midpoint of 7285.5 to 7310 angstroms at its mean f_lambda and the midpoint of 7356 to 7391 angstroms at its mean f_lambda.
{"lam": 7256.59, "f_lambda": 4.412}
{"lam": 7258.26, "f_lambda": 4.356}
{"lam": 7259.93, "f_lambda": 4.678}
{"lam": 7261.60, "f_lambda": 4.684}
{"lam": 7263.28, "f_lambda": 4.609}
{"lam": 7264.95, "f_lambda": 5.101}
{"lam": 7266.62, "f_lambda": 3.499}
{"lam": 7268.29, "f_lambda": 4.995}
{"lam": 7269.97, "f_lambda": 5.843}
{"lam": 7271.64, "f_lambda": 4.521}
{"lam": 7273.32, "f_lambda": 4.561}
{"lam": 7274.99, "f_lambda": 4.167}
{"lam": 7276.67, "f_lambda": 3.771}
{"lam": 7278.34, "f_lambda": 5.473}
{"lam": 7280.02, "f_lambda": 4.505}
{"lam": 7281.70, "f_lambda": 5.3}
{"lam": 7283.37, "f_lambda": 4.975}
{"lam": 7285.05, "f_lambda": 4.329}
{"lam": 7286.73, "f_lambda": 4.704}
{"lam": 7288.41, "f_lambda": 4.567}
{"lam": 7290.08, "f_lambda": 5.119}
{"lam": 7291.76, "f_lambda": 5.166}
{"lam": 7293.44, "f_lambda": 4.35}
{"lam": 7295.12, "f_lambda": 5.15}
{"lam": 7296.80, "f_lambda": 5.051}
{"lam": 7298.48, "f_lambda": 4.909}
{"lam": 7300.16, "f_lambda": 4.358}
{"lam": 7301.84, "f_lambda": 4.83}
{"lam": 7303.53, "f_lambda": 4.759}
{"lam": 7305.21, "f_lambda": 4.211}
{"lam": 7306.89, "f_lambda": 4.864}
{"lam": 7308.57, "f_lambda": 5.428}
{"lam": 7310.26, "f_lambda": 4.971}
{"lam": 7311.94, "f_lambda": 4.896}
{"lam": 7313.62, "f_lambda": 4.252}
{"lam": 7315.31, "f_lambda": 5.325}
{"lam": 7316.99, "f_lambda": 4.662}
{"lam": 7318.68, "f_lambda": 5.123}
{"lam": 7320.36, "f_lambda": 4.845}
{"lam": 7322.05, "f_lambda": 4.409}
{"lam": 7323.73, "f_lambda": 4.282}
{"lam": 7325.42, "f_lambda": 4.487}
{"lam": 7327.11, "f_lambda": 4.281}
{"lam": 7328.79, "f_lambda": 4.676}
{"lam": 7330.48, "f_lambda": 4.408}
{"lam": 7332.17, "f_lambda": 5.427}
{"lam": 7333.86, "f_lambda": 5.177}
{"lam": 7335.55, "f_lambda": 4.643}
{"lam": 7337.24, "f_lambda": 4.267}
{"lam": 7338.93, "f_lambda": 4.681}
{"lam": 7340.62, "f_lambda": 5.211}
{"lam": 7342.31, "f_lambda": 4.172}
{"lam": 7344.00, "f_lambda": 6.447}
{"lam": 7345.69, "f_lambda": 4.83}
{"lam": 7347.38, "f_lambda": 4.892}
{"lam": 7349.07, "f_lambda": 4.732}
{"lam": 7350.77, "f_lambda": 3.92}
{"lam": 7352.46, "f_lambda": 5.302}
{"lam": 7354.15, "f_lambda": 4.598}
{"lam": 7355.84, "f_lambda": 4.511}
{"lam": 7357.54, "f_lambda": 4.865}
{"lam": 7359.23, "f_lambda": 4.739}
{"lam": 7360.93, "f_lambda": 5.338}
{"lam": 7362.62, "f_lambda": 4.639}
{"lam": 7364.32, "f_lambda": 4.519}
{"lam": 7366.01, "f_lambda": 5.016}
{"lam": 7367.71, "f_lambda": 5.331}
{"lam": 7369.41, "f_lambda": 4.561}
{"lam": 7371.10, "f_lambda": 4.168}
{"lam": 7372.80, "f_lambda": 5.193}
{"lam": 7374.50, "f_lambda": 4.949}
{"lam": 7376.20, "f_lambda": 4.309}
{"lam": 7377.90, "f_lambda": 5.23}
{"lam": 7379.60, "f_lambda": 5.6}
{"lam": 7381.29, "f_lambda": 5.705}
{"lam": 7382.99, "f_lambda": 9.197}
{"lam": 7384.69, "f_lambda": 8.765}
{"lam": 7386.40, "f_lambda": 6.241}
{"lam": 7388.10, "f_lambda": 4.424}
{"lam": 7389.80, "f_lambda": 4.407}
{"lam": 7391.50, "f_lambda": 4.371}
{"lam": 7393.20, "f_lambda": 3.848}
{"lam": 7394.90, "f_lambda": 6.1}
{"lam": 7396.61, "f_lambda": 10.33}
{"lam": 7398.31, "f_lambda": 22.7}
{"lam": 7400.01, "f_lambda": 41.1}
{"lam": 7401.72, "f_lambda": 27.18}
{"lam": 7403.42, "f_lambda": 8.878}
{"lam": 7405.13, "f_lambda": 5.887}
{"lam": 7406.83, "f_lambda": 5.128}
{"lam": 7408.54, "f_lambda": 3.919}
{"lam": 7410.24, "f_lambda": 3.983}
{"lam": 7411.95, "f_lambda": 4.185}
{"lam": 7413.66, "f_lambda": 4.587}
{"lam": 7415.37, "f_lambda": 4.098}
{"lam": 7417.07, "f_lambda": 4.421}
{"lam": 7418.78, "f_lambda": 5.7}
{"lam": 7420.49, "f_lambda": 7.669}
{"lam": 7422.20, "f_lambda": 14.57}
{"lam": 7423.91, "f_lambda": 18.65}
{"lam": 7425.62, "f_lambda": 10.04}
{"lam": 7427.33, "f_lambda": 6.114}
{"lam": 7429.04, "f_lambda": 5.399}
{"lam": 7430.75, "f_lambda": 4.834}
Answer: 1.10 angstroms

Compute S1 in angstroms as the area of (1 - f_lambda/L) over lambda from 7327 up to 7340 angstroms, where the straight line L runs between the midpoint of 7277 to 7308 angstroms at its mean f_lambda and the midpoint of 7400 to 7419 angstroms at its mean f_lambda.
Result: 3.0 angstroms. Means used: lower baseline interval 4.8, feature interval 4.73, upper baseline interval 8.67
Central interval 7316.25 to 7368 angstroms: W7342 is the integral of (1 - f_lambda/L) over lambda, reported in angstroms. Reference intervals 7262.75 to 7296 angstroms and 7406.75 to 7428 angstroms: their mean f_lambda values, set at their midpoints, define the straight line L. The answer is 9.6 angstroms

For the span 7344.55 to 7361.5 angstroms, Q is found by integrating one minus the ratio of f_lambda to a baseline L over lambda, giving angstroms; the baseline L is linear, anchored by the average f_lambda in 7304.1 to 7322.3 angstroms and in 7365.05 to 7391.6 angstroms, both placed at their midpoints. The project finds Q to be 1.4 angstroms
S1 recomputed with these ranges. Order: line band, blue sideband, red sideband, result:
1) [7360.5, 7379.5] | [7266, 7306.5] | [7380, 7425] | 7.61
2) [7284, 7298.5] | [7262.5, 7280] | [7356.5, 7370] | -0.36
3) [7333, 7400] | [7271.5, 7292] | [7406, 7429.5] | 1.28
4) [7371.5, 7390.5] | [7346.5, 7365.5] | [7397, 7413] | 6.97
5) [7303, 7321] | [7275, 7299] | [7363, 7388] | 0.57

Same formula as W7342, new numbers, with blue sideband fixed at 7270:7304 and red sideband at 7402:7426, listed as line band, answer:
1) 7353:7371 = 4.7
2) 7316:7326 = 1.6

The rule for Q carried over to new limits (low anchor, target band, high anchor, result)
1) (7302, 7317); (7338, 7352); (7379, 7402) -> 4.98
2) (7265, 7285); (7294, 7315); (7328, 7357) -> -0.29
